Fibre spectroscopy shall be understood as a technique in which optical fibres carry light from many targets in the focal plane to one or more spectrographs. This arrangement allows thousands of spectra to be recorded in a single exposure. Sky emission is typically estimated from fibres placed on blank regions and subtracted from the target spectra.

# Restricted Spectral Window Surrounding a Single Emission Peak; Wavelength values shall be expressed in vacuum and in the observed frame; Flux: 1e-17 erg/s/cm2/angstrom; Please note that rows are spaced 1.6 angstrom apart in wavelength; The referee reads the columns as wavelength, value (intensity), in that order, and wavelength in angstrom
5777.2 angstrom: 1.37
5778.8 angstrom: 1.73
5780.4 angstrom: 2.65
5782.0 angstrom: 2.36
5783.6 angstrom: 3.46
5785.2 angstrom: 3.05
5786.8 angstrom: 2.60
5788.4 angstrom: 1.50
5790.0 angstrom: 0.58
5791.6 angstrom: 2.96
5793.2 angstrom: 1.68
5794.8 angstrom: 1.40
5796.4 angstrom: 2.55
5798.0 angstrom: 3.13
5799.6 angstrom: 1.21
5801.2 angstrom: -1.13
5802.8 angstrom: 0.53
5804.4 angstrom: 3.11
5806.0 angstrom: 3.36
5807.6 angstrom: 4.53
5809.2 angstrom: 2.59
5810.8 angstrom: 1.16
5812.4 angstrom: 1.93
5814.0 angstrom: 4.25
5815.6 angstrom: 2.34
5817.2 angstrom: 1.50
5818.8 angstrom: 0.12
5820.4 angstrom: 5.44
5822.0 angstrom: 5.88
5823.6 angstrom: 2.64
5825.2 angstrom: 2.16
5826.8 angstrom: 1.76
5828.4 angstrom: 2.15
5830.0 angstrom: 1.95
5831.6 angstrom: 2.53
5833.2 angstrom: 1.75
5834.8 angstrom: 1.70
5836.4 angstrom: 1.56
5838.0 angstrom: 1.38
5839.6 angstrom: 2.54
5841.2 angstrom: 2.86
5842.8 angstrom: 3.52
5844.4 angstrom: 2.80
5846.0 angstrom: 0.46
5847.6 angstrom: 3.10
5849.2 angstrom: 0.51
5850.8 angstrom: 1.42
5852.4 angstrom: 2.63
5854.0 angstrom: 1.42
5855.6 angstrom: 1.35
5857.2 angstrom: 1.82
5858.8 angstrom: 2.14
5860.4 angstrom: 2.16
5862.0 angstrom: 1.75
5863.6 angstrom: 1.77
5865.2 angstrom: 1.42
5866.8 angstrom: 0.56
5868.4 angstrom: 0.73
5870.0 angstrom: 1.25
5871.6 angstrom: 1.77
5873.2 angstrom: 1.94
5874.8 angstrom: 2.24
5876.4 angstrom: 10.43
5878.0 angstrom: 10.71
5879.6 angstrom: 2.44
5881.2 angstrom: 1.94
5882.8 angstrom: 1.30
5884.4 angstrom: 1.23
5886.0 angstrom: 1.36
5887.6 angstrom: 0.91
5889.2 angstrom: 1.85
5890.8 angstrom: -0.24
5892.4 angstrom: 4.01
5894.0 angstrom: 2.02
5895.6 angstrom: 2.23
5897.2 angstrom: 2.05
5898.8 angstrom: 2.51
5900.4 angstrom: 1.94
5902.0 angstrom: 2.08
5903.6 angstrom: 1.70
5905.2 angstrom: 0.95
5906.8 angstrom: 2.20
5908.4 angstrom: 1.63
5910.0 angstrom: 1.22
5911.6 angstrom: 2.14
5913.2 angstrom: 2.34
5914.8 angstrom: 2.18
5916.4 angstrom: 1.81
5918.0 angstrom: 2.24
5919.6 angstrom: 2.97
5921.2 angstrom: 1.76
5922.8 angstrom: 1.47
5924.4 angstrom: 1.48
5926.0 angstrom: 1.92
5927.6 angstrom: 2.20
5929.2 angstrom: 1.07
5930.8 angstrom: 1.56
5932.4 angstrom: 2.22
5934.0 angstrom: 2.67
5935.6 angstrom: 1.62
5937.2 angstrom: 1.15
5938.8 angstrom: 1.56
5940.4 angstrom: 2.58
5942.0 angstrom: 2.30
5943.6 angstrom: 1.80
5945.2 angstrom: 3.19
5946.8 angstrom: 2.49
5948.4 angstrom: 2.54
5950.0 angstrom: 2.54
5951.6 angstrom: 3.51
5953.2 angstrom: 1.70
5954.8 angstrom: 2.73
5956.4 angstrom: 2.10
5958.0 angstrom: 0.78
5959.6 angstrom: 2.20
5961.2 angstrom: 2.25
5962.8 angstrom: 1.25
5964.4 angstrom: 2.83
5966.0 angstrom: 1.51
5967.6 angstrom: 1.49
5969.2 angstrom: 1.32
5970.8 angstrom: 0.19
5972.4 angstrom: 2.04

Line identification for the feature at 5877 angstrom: [O III]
